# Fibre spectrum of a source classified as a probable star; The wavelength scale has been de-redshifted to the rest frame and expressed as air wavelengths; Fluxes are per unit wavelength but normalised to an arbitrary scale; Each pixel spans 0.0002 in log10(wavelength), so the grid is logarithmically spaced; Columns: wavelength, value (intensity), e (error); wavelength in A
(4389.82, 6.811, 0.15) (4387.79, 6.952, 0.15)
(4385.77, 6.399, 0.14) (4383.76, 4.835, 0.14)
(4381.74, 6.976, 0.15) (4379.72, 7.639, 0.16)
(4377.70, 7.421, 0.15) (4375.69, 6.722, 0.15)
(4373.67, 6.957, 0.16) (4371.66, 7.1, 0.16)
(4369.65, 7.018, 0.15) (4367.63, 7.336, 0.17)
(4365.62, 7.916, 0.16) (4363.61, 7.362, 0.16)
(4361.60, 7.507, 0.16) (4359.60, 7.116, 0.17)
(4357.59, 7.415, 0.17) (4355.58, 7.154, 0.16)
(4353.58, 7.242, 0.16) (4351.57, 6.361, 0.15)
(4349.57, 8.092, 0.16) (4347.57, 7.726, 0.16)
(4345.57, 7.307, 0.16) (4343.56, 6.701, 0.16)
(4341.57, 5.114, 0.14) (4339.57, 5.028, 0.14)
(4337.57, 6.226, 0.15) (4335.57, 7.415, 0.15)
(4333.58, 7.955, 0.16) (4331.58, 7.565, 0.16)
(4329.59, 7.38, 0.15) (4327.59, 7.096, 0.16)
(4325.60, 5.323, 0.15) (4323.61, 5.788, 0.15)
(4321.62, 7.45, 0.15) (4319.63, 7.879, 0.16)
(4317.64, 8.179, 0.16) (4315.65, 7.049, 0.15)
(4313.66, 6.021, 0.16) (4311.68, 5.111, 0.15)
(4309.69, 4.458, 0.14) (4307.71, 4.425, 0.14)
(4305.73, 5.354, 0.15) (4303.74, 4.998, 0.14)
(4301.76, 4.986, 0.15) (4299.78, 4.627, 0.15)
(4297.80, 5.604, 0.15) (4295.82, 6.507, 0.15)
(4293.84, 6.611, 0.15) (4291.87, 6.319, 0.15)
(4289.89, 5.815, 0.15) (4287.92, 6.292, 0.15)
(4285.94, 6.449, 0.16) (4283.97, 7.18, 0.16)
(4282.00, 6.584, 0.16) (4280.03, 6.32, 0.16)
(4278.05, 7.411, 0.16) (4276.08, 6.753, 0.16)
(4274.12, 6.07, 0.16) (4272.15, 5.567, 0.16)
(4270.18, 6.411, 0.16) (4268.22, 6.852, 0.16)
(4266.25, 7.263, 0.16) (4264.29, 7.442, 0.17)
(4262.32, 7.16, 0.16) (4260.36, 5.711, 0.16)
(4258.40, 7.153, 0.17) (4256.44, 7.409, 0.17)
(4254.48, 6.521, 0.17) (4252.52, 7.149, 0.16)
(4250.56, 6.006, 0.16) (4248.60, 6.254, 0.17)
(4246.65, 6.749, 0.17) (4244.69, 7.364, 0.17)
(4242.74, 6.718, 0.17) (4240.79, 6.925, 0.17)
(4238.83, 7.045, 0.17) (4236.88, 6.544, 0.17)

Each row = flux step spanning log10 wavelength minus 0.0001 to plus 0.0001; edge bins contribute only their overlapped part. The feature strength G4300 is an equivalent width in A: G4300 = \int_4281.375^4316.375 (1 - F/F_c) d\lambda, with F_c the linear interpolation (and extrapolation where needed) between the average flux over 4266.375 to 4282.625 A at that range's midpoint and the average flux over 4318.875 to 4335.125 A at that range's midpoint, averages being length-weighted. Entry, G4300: 5.1 A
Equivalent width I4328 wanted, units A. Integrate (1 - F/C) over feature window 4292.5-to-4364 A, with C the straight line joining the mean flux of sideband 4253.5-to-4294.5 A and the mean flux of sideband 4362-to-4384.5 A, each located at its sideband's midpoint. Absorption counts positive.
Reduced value 3.9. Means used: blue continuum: 6.63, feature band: 6.5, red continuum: 7.06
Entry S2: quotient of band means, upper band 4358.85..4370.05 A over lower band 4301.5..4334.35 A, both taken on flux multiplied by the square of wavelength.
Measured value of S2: 1.2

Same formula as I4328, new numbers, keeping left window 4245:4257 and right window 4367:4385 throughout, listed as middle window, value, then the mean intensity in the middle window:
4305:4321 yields 1.6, 6.11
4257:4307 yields 3.3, 6.29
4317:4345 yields 0.1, 6.78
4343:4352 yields -0.6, 7.32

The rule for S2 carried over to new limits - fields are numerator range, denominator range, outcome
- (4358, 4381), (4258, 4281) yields 1.14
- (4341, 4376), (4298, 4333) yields 1.19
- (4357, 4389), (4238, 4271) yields 1.09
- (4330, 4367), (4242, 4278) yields 1.10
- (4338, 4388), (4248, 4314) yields 1.16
